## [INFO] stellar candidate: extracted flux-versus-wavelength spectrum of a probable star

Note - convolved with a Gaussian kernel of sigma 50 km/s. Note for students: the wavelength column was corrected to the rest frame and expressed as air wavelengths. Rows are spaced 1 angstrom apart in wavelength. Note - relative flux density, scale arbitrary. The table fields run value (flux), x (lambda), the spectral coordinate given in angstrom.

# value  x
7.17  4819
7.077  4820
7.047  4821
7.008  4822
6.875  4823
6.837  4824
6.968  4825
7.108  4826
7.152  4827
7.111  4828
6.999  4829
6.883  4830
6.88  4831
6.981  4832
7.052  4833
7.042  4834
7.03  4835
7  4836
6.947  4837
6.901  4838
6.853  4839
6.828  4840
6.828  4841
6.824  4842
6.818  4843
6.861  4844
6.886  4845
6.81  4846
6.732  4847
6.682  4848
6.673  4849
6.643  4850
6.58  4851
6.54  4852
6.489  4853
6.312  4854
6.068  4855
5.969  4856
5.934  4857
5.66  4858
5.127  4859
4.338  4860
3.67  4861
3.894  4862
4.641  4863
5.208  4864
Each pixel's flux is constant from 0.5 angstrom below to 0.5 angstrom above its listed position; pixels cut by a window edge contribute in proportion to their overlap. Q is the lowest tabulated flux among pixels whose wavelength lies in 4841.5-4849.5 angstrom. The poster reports 6.673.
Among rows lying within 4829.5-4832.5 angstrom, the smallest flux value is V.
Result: 6.88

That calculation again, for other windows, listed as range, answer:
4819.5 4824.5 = 6.837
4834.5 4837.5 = 6.947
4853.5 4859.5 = 5.127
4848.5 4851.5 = 6.58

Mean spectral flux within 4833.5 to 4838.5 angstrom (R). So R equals 6.98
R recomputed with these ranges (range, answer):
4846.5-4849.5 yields 6.7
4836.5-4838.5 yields 6.92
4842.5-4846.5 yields 6.84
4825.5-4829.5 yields 7.09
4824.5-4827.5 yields 7.08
